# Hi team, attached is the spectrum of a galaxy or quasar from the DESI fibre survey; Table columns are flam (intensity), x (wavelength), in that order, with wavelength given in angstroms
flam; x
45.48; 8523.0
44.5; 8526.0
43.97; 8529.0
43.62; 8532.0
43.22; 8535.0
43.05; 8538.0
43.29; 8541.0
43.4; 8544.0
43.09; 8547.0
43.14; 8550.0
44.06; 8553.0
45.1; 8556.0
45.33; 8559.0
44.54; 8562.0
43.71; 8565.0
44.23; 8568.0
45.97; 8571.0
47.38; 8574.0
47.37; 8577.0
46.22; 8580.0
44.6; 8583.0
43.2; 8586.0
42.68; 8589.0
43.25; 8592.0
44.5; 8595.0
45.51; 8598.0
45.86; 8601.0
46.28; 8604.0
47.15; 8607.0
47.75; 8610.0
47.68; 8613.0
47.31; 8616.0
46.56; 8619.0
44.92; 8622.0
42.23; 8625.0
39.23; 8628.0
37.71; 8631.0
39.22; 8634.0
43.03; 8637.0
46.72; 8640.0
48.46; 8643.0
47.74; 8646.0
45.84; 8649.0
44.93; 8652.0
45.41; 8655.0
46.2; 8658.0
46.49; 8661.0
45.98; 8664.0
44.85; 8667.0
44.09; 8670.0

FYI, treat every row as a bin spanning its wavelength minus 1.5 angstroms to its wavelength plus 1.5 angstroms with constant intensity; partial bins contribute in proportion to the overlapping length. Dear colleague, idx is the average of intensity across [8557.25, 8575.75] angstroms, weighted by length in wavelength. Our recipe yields 45.2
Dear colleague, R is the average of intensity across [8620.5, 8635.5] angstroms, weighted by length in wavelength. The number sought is 40.7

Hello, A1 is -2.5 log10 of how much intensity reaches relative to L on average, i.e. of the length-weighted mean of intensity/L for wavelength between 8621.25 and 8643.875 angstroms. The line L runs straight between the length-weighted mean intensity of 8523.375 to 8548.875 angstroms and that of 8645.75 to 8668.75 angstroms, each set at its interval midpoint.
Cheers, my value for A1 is 0.07 mag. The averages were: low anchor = 43.6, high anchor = 45.8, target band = 42.5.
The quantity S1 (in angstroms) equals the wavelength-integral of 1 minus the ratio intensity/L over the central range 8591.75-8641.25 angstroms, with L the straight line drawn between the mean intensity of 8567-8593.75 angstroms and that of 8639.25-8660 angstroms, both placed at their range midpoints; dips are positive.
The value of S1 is 1.43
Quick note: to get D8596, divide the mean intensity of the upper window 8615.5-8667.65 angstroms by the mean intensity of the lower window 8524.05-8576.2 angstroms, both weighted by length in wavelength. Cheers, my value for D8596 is 1.0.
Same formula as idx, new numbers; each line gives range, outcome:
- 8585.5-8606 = 44.6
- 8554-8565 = 44.8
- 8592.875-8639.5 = 44.4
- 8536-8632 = 44.6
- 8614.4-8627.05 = 45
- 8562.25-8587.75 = 45.3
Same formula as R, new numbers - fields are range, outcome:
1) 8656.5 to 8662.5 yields 46.3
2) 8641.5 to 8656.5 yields 46.5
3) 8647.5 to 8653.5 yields 45.4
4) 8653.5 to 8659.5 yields 45.8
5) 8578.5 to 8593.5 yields 44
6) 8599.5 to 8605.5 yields 46.1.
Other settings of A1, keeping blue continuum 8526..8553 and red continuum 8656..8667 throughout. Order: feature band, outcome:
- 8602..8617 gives -0.054 mag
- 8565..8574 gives -0.028 mag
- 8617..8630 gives 0.050 mag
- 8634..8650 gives -0.003 mag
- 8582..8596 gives 0.022 mag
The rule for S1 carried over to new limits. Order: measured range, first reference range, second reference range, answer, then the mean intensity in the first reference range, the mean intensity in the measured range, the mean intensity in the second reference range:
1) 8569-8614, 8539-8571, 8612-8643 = -1.9 angstroms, 44.1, 45.7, 43.6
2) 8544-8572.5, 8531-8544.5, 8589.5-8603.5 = -0.3 angstroms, 43.3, 44.3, 44.7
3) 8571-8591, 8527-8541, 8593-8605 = -0.2 angstroms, 43.5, 45.2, 45.4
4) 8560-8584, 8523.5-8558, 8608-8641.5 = -0.9 angstroms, 43.8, 45.5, 43.9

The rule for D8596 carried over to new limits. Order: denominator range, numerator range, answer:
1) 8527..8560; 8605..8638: 1.00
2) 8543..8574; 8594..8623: 1.04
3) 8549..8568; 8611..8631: 1.00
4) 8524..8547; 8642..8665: 1.06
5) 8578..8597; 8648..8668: 1.03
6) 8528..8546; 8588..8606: 1.03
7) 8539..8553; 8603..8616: 1.09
